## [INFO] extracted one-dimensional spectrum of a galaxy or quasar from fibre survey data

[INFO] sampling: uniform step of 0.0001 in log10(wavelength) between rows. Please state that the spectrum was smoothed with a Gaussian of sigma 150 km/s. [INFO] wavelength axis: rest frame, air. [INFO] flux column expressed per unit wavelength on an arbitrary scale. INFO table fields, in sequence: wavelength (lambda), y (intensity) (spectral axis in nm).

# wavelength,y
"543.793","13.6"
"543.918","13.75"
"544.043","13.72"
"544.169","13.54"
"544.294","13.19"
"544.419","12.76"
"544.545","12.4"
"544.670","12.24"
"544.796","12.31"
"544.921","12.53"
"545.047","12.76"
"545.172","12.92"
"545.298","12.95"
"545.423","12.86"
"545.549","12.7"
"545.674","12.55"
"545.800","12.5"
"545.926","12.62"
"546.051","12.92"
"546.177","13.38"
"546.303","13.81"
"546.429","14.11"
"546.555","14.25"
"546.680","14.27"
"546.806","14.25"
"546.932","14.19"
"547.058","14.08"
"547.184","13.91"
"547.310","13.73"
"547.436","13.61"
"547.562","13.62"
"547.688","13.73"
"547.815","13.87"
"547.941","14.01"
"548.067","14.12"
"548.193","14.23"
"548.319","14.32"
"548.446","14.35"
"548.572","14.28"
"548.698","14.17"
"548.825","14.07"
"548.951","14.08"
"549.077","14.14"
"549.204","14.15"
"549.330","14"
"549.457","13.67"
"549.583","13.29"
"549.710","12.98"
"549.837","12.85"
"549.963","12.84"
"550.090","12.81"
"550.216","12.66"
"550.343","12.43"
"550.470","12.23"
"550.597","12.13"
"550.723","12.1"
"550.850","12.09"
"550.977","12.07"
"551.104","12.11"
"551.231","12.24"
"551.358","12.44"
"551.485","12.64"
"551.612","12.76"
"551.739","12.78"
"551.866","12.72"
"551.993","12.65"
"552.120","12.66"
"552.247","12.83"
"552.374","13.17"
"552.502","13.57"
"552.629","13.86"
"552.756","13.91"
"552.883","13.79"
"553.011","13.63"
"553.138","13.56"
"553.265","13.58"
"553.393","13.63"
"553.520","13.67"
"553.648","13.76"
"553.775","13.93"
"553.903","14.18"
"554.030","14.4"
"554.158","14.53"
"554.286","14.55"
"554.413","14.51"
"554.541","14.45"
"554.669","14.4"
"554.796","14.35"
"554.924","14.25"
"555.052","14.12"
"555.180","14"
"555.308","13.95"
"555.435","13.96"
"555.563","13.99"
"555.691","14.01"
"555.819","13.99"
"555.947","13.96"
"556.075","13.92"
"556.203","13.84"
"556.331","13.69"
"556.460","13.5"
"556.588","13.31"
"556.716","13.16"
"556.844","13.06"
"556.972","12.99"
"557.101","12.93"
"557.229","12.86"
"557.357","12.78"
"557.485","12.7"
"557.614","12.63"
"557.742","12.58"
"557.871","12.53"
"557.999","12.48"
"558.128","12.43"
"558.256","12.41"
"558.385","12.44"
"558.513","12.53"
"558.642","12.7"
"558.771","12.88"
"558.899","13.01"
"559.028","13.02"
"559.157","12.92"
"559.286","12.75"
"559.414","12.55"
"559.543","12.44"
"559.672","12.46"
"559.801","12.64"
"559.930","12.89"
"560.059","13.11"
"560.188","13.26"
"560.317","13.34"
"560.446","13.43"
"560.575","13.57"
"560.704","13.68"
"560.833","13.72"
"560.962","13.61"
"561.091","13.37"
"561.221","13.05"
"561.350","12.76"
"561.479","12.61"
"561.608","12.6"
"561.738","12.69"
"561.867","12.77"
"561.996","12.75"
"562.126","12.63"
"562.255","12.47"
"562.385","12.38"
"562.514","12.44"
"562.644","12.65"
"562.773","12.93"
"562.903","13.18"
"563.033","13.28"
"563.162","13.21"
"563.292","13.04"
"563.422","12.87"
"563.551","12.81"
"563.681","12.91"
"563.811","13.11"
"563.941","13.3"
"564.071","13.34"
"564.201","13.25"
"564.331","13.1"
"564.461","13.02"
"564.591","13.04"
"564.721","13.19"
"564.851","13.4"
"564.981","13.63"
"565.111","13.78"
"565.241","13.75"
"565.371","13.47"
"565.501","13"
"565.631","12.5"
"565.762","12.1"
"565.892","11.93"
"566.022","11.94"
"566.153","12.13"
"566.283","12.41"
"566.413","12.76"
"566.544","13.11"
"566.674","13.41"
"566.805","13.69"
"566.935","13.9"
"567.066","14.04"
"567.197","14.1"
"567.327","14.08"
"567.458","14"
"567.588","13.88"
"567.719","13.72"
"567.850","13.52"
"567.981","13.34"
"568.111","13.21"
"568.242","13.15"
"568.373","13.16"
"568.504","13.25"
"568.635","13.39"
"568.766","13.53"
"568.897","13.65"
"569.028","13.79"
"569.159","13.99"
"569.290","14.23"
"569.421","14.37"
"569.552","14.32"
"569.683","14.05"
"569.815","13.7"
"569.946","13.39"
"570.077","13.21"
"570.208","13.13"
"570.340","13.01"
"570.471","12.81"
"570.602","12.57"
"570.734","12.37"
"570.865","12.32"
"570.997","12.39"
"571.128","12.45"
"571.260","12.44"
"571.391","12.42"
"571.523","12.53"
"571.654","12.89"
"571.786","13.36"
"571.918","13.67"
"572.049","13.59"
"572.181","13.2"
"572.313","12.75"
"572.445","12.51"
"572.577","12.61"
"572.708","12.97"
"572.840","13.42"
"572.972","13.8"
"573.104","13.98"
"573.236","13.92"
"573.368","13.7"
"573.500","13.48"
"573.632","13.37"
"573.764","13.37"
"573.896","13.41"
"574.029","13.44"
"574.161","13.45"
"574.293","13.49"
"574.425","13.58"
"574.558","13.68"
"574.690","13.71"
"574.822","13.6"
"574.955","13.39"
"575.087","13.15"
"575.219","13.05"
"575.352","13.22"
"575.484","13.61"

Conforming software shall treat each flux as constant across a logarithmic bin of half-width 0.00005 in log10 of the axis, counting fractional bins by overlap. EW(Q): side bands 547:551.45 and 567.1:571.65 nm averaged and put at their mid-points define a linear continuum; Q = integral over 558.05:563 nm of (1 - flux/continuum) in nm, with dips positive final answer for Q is 0.17 nm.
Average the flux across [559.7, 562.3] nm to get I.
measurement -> 13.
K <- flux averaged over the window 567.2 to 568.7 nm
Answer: 13.5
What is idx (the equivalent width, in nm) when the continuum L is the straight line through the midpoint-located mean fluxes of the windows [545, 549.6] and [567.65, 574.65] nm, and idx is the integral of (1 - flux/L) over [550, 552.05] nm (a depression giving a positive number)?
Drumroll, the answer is 0.18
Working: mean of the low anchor 13.7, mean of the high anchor 13.3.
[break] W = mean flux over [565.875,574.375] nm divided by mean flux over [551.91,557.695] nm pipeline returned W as 0.97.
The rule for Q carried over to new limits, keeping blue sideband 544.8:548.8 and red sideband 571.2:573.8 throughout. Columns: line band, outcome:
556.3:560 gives 0.17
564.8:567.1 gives 0.05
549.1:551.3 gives 0.12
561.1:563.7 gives 0.11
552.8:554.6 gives -0.07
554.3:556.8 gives -0.10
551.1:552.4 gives 0.08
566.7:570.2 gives -0.12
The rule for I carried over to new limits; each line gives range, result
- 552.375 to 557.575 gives 13.8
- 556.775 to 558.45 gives 12.7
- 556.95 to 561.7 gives 12.9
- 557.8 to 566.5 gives 12.9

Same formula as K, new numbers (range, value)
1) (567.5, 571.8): 13.3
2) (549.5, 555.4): 13.3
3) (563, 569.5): 13.3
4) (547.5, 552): 13.2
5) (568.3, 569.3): 13.6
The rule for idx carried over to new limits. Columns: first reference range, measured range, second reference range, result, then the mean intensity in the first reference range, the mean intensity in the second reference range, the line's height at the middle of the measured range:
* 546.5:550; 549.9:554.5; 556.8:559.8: 0.089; 13.9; 12.7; 13.4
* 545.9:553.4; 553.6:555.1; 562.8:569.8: -0.104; 13.4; 13.3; 13.4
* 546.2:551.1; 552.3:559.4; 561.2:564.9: -0.129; 13.5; 12.9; 13.2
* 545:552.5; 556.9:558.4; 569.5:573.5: 0.063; 13.3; 13.1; 13.2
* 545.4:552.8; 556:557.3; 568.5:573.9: -0.003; 13.3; 13.3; 13.3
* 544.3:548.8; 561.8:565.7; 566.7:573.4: 0.102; 13.5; 13.4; 13.4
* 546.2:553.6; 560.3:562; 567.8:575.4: 0.026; 13.4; 13.3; 13.4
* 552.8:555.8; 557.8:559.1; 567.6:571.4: 0.113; 14.1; 13.3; 13.8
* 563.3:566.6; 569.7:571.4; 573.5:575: 0.057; 13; 13.5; 13.3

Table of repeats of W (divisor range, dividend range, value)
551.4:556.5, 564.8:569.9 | 0.98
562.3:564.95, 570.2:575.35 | 1.01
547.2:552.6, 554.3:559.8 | 1.00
